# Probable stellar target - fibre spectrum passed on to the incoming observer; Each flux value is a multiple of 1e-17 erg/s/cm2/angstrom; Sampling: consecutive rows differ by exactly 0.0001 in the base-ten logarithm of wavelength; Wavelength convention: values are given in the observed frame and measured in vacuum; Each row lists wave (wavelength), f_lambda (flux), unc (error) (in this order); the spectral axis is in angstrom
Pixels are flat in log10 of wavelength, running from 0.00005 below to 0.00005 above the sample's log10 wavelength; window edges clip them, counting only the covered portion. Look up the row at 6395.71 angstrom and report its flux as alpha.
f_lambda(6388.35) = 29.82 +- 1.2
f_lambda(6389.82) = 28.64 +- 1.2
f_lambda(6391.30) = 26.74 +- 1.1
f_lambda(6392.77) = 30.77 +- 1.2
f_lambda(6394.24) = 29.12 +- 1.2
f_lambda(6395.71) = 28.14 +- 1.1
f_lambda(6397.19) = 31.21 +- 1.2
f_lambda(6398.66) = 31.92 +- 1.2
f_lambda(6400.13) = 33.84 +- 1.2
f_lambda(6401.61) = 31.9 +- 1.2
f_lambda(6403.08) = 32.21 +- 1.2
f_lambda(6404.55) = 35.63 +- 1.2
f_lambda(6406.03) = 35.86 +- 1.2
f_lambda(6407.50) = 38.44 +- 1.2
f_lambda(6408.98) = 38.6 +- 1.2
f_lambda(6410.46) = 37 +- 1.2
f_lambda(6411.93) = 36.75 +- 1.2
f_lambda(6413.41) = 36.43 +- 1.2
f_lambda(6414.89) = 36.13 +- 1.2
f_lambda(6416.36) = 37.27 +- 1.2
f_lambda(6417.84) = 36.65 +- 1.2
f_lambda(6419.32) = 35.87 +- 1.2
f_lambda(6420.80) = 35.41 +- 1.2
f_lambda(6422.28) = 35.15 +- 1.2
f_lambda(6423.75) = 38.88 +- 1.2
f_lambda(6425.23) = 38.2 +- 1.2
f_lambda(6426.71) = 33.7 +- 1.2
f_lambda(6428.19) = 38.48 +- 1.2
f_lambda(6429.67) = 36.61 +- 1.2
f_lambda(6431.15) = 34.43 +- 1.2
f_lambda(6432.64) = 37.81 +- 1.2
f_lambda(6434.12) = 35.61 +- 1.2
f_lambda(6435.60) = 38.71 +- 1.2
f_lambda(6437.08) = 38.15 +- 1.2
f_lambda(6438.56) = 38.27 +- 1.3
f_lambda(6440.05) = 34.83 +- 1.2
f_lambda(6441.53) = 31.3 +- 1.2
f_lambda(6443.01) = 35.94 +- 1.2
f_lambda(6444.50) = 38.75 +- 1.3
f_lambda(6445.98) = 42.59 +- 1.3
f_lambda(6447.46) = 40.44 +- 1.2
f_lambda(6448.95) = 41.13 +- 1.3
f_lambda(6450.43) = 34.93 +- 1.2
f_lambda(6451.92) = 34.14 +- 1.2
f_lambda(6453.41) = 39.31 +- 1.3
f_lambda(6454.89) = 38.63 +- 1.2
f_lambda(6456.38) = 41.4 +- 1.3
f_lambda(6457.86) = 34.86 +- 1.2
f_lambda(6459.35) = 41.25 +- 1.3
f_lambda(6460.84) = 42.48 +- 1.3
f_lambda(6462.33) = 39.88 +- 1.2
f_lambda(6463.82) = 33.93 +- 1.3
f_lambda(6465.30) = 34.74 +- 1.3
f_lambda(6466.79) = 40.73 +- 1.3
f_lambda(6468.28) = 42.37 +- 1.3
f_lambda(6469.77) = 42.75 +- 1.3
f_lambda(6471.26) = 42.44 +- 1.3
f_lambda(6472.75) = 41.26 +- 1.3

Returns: 28.14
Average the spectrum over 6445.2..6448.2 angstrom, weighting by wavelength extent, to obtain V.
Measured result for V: 41.6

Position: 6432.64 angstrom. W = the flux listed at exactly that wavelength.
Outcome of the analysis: 37.81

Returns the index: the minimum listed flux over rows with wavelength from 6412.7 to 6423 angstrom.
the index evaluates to 35.15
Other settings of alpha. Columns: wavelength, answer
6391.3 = 26.74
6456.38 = 41.4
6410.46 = 37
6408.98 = 38.6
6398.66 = 31.92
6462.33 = 39.88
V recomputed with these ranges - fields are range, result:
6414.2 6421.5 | 36.3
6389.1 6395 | 28.8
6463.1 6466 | 34.4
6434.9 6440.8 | 37.5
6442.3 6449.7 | 39.8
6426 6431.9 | 35.8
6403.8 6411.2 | 37.1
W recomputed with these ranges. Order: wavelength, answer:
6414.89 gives 36.13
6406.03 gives 35.86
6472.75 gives 41.26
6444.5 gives 38.75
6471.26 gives 42.44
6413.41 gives 36.43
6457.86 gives 34.86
